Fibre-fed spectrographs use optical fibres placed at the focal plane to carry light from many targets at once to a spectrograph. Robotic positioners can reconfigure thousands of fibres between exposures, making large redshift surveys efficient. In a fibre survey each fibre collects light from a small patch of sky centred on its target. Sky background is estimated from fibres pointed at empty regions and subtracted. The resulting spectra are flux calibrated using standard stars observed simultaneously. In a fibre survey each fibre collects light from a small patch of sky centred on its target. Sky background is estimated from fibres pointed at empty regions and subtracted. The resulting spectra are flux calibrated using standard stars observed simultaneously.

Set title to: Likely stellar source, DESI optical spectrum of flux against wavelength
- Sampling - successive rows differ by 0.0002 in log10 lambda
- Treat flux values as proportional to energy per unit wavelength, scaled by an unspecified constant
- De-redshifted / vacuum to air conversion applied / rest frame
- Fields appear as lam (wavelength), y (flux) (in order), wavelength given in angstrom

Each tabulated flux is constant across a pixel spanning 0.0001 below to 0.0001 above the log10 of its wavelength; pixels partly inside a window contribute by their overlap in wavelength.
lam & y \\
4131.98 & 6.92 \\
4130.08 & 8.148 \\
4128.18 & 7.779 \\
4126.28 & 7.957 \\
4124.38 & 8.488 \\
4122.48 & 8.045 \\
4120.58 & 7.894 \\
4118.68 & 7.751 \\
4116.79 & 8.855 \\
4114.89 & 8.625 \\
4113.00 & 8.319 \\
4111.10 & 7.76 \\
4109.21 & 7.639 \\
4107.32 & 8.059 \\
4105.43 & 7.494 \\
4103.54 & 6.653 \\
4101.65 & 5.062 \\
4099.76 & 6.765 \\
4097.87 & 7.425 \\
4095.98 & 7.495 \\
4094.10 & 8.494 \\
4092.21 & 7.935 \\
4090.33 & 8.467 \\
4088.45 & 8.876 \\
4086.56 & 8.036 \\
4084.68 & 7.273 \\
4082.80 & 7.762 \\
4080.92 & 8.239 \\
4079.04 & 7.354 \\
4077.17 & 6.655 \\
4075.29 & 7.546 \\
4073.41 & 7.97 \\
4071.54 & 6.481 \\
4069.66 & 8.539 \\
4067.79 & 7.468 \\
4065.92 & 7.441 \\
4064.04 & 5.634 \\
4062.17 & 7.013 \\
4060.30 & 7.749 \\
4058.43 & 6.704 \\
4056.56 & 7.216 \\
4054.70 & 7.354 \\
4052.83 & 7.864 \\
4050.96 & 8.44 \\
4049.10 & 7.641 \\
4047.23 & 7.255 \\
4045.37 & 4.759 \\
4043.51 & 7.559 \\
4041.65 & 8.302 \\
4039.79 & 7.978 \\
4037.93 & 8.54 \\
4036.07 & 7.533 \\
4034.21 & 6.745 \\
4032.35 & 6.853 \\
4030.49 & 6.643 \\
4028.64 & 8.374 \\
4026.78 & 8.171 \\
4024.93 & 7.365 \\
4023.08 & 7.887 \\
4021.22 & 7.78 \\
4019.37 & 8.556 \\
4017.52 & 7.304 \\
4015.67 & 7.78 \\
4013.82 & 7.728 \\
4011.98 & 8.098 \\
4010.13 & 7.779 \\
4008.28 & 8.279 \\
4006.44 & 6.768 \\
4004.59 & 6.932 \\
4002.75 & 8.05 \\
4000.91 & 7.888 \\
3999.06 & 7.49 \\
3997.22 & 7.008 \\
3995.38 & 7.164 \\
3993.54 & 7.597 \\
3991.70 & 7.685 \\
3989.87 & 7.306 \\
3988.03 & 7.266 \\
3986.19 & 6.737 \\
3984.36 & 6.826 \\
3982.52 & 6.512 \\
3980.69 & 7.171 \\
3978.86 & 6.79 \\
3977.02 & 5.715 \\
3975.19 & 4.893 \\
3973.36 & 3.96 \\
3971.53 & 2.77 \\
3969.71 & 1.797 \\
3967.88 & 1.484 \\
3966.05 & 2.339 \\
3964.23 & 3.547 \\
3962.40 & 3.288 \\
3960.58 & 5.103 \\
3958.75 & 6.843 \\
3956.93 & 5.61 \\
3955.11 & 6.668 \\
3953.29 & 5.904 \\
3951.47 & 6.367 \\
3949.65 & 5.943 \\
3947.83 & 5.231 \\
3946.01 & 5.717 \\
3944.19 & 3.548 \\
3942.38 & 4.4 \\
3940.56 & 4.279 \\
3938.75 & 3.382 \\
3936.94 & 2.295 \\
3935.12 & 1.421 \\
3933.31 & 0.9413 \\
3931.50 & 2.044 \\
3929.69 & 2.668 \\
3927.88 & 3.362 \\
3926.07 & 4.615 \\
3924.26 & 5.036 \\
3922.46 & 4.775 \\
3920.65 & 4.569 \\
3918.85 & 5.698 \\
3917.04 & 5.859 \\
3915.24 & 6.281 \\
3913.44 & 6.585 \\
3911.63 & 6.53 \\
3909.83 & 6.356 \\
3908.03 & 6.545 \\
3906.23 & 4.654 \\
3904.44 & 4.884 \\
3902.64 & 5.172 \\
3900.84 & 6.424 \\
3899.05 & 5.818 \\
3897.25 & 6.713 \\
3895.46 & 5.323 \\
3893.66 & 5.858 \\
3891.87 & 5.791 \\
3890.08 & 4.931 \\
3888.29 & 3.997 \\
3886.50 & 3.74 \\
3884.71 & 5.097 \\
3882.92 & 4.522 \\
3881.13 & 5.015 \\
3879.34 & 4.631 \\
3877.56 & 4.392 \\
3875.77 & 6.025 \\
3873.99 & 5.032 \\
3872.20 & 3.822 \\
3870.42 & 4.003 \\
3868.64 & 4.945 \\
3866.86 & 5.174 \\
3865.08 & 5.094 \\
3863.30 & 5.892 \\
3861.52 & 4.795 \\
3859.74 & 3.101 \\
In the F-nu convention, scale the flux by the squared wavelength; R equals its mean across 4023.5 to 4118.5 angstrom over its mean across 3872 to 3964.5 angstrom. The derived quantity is 1.7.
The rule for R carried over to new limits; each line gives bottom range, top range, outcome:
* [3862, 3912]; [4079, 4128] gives 1.67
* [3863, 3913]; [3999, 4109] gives 1.56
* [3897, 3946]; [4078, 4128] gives 1.85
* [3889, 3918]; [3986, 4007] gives 1.32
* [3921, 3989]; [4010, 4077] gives 1.73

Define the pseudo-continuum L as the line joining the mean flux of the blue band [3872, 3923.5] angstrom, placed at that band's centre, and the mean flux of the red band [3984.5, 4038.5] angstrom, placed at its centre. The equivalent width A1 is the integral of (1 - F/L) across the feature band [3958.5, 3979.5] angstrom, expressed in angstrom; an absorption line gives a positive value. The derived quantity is 8.8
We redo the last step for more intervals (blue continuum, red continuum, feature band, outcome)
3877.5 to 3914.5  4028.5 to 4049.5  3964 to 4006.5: 4.51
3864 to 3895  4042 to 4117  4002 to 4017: -2.51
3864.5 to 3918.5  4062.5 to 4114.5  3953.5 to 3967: 2.78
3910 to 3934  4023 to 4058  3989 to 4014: -3.88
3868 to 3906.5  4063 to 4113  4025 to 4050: -1.94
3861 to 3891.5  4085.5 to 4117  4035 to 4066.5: -1.26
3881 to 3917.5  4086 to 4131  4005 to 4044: -4.51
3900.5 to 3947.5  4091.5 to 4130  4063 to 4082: -0.69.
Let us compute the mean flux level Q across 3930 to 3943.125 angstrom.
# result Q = 2.66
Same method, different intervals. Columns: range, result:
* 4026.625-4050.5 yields 7.41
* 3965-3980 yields 3.77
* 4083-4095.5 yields 8.13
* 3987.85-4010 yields 7.47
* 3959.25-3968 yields 3.47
